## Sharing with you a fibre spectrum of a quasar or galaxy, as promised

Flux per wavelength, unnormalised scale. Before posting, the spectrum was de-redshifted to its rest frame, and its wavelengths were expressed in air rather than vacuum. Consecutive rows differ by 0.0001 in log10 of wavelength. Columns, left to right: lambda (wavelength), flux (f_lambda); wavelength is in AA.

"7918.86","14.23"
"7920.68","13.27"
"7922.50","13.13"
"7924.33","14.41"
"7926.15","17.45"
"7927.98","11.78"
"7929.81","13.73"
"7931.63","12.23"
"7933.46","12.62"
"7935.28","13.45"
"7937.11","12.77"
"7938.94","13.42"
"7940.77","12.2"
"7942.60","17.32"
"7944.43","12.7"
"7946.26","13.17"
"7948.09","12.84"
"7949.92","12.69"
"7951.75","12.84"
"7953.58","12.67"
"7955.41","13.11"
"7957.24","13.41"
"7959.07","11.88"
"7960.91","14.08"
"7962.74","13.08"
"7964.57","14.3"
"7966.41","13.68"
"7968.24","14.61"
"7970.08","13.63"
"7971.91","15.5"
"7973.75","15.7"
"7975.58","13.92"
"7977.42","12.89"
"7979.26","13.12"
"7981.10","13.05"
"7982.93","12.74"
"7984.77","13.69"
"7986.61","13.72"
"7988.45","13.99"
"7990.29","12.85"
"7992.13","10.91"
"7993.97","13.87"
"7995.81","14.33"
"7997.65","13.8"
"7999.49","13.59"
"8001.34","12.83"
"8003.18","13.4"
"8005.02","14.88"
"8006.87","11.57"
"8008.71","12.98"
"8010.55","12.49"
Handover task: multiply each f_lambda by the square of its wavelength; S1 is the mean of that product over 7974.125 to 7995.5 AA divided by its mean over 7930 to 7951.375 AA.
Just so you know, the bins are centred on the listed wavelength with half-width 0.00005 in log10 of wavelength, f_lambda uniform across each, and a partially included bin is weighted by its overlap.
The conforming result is 1.0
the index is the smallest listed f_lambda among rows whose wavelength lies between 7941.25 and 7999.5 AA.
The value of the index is 10.91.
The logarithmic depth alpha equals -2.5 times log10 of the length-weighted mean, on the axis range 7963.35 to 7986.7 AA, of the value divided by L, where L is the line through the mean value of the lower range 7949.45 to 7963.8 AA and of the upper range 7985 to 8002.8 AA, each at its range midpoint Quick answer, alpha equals -0.06 mag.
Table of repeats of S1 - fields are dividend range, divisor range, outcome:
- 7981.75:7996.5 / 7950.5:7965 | 1.02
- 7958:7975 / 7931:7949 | 1.06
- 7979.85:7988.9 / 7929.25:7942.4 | 1.03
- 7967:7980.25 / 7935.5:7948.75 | 1.06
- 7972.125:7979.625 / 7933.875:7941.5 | 1.10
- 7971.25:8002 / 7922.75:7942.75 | 1.01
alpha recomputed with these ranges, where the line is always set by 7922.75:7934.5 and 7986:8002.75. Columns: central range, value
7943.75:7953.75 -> 0.06 mag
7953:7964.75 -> 0.03 mag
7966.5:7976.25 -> -0.09 mag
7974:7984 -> 0.01 mag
